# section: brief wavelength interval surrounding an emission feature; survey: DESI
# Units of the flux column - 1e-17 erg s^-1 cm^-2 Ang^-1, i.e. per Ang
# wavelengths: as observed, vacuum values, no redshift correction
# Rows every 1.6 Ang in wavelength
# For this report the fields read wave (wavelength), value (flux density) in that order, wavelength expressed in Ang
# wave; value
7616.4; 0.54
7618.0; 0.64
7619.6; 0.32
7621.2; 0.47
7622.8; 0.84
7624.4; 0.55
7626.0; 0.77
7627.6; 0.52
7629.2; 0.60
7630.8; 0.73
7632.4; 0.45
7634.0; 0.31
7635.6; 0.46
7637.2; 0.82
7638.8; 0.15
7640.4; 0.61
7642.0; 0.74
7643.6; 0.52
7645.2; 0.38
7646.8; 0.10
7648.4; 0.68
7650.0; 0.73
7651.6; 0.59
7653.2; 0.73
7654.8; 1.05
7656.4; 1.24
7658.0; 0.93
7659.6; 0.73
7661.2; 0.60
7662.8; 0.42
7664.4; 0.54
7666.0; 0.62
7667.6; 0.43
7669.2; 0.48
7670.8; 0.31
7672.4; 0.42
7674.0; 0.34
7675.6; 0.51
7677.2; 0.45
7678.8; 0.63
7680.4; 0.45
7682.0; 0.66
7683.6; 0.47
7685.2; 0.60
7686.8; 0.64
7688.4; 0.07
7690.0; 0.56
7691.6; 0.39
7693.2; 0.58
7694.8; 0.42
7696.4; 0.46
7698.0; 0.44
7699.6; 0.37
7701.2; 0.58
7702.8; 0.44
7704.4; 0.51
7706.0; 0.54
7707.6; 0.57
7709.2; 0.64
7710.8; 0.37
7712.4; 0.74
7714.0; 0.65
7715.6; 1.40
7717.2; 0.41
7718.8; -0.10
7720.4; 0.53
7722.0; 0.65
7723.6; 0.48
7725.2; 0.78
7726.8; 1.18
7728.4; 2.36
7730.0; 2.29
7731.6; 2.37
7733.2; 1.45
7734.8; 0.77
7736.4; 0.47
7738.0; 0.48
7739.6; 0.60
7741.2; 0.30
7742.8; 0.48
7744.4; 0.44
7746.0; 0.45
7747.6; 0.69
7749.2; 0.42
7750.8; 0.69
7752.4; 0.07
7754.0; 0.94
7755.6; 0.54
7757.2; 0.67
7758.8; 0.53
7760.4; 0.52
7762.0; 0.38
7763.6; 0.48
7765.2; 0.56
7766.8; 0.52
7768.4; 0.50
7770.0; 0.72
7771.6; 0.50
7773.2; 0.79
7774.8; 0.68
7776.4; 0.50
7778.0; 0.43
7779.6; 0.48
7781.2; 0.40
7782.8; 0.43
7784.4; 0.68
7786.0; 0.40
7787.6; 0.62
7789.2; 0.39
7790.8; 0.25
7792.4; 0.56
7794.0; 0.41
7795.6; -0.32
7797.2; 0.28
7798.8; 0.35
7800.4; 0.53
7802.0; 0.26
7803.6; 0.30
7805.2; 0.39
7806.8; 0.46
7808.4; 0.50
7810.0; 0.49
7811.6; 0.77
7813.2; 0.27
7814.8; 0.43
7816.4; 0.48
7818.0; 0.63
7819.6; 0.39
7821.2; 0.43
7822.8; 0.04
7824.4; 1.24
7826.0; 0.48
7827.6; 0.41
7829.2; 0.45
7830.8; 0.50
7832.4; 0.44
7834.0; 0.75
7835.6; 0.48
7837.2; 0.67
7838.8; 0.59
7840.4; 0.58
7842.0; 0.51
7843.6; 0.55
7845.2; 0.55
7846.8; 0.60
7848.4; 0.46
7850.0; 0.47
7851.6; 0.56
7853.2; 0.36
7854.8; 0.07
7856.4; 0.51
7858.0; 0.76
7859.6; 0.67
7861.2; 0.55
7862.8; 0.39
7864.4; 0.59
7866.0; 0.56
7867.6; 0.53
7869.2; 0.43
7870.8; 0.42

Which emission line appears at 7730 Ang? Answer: [O III] 5007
